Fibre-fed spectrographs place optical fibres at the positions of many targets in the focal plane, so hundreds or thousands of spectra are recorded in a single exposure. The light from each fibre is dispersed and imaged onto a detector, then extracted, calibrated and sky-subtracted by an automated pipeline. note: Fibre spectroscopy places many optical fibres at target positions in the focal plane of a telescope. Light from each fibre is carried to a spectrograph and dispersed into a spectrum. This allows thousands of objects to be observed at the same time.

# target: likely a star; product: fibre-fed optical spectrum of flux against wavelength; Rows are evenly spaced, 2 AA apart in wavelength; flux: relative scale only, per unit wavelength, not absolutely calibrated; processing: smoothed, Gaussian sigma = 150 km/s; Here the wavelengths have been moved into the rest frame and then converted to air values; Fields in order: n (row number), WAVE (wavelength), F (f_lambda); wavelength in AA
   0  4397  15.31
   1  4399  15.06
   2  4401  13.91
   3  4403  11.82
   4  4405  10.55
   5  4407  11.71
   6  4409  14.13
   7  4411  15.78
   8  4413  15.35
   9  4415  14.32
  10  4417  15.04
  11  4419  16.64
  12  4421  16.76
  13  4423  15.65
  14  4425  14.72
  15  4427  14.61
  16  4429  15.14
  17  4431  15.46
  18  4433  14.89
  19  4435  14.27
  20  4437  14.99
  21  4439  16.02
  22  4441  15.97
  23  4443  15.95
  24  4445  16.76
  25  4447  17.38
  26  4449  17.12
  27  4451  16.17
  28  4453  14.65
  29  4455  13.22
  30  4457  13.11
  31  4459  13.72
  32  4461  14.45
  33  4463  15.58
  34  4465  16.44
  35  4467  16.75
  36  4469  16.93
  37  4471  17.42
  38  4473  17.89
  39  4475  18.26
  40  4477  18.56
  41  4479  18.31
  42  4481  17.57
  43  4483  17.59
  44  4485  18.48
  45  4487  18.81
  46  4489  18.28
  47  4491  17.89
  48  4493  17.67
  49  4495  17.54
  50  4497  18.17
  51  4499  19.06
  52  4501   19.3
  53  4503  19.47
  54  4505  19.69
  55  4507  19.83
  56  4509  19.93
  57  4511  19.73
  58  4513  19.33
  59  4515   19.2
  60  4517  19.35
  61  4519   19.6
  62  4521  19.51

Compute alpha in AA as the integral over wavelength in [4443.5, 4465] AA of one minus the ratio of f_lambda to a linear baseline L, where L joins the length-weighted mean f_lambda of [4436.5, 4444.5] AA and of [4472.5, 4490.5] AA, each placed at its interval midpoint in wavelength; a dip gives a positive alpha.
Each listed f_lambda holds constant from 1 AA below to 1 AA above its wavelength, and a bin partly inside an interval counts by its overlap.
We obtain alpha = 1.7 AA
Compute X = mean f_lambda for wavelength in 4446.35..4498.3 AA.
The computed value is 16.9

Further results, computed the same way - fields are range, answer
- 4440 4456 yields 15.9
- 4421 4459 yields 15.3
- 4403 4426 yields 14.5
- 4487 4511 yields 18.8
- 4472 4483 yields 18.1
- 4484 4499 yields 18.2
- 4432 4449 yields 15.9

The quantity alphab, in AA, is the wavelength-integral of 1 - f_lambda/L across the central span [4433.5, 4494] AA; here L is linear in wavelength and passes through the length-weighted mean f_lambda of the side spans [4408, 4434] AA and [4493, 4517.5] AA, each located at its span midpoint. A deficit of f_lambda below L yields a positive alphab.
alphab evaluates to 2.5 AA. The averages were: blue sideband 15.3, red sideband 19.2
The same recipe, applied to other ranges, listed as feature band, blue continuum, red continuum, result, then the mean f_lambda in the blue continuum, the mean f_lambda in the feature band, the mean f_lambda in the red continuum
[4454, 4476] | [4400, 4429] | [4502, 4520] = 1.71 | 14.4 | 15.8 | 19.6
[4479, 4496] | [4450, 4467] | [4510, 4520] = -0.83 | 14.8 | 18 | 19.4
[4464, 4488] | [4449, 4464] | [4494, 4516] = -1.91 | 14.6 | 17.8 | 19.2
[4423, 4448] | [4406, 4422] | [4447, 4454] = 0.27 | 15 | 15.5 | 16.2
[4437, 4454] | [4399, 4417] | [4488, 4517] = -0.48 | 13.6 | 16.2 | 18.9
